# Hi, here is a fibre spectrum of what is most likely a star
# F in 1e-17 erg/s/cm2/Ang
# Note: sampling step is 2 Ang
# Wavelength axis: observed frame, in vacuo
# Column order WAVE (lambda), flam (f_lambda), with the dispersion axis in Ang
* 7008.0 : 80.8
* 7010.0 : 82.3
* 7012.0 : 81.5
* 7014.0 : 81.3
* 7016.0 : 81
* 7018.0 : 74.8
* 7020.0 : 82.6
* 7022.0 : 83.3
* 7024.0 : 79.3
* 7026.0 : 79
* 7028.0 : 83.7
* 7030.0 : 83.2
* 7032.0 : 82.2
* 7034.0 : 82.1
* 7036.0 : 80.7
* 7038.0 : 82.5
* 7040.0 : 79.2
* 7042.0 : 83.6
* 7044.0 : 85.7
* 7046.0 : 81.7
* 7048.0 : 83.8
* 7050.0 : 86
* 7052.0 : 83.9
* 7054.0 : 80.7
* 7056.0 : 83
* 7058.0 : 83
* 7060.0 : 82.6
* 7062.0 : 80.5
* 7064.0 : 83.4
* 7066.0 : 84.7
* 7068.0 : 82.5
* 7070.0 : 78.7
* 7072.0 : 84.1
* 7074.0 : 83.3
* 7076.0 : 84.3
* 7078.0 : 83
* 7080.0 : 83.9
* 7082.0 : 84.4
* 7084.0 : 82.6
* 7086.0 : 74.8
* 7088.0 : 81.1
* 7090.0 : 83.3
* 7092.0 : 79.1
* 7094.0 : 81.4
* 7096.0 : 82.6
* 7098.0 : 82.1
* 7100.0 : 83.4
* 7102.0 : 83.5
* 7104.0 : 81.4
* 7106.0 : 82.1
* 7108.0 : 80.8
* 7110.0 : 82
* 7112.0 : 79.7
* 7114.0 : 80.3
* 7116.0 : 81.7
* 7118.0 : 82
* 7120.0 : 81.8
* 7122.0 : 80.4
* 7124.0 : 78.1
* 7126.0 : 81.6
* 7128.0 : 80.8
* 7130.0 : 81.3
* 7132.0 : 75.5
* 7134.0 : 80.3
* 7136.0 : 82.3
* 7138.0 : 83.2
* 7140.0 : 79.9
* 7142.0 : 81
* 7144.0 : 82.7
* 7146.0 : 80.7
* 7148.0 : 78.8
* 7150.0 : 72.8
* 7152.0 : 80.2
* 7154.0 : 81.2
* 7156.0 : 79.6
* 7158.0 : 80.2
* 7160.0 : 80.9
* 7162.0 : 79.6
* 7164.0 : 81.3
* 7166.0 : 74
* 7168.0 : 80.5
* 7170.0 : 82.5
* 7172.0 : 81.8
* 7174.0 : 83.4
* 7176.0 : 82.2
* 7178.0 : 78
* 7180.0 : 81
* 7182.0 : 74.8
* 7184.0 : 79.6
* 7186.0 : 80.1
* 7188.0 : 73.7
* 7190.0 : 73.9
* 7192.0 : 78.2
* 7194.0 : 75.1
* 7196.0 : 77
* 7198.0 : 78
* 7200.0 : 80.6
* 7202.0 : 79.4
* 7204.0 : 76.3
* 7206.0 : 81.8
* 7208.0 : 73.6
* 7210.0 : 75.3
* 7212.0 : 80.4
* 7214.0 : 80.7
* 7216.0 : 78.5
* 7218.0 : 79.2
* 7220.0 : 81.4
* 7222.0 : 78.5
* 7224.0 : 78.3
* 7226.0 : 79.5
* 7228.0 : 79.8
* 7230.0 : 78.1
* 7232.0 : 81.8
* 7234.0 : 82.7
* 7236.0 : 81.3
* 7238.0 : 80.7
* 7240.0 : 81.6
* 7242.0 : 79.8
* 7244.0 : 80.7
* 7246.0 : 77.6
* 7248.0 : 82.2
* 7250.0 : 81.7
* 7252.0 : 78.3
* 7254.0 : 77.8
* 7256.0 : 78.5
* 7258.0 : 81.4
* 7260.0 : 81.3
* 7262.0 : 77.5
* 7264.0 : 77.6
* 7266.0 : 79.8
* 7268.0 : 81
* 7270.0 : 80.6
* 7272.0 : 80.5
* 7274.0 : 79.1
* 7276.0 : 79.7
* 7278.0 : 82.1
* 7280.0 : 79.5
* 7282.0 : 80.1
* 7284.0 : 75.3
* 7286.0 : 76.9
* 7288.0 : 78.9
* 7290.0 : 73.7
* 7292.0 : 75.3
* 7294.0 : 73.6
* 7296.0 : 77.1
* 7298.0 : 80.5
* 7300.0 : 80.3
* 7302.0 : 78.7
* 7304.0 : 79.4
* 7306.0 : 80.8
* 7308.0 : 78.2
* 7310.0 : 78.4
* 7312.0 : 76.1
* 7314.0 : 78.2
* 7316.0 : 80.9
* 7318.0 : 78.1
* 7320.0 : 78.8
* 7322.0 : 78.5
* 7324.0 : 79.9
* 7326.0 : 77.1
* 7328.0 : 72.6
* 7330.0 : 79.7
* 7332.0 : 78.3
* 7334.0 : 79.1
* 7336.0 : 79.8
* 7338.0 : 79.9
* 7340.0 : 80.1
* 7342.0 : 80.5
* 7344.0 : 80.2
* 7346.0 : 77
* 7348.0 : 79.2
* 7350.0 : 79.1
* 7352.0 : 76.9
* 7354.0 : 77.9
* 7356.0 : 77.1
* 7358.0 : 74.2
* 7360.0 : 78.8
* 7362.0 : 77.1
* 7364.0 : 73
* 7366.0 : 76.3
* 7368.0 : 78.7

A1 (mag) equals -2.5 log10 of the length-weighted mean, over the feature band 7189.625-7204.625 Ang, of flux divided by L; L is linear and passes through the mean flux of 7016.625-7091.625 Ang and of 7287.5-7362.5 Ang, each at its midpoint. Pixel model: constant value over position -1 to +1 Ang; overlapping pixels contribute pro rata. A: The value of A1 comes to 0.04 mag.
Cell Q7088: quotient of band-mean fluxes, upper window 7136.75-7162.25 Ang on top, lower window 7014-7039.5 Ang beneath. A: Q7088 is 1.0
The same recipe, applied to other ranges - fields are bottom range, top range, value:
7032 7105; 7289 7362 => 0.95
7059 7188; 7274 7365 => 0.97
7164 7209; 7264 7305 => 1.00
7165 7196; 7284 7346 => 1.00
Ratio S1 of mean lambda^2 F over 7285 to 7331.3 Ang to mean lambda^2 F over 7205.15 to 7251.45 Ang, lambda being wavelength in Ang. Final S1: 1.0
